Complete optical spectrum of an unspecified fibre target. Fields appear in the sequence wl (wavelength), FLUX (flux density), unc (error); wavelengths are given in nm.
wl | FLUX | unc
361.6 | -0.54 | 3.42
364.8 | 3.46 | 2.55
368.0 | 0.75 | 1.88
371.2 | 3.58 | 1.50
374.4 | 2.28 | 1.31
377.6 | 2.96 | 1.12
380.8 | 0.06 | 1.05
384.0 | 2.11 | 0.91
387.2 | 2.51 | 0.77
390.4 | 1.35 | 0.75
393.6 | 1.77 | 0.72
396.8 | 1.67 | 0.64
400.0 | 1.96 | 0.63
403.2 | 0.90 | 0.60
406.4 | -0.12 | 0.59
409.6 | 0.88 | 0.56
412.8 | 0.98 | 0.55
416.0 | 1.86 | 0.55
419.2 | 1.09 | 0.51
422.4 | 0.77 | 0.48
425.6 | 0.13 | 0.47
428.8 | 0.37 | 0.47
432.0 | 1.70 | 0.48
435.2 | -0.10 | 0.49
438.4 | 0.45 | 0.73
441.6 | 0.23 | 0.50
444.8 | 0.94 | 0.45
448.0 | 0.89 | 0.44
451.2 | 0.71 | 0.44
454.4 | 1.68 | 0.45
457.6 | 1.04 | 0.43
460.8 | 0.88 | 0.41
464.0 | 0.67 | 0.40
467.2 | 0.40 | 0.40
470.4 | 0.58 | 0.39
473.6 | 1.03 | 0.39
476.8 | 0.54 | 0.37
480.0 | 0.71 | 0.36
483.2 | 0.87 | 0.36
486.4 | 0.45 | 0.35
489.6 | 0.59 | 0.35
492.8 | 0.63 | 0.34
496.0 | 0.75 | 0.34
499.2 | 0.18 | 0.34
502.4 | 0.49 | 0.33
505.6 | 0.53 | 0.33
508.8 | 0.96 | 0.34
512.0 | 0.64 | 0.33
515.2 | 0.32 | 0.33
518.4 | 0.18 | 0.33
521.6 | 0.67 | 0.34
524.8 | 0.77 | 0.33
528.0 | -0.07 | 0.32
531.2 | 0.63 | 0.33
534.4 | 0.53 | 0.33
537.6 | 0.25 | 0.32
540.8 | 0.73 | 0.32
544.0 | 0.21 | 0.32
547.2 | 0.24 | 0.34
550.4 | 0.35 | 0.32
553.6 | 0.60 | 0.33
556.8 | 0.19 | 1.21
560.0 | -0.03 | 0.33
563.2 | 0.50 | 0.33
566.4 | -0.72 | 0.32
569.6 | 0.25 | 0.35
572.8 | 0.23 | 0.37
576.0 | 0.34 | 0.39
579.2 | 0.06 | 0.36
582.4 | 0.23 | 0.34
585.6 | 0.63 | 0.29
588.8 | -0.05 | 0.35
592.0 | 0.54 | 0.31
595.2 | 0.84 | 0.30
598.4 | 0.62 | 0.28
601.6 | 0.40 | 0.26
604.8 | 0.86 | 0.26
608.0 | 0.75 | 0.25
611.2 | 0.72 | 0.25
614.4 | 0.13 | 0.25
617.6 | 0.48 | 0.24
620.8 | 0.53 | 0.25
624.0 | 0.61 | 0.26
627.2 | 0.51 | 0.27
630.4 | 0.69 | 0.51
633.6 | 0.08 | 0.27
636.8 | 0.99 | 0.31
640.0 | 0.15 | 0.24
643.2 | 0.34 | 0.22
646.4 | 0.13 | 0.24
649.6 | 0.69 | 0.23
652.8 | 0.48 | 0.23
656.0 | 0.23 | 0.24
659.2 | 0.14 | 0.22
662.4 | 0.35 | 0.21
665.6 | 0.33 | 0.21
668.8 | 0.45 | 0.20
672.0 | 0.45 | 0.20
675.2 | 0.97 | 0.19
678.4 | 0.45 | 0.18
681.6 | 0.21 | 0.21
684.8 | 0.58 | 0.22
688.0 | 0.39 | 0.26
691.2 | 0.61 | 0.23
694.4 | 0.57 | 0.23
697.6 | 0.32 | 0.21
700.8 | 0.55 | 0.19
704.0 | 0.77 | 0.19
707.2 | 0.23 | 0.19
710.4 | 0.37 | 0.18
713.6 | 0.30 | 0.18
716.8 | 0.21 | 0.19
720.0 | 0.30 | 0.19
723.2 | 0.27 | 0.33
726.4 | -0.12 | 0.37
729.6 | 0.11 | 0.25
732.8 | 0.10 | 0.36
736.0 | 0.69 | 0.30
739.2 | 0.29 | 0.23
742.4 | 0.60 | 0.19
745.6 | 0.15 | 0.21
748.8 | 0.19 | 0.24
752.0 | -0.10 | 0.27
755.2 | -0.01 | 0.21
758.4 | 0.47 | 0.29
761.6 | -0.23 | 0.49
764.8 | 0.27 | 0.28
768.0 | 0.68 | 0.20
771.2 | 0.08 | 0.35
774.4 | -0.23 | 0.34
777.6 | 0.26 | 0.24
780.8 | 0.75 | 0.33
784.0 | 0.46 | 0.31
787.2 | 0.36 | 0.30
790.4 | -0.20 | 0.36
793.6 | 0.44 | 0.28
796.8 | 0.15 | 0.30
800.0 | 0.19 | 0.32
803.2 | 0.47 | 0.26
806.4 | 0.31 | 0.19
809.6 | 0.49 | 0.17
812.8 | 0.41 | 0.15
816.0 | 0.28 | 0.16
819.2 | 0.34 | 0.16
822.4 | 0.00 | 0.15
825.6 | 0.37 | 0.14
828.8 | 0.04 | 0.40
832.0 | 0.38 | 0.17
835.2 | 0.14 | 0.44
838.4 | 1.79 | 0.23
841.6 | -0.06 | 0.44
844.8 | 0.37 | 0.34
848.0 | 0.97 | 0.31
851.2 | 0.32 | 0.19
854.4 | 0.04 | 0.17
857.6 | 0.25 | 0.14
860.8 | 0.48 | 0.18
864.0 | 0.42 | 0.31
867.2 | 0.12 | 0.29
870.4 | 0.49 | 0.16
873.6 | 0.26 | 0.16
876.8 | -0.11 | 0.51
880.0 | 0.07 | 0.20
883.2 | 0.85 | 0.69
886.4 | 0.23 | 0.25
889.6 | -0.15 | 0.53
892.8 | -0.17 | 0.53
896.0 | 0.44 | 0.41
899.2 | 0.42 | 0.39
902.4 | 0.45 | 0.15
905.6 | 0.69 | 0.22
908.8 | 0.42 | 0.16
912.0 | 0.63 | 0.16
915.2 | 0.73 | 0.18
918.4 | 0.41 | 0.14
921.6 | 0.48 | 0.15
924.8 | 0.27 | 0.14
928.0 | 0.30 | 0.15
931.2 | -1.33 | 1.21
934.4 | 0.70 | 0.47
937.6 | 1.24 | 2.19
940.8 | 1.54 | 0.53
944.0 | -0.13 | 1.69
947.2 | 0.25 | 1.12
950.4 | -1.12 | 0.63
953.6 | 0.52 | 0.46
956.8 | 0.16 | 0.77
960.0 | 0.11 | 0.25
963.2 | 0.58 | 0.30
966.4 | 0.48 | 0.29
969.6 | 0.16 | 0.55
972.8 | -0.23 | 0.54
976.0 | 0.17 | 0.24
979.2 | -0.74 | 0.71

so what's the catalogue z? 1.25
